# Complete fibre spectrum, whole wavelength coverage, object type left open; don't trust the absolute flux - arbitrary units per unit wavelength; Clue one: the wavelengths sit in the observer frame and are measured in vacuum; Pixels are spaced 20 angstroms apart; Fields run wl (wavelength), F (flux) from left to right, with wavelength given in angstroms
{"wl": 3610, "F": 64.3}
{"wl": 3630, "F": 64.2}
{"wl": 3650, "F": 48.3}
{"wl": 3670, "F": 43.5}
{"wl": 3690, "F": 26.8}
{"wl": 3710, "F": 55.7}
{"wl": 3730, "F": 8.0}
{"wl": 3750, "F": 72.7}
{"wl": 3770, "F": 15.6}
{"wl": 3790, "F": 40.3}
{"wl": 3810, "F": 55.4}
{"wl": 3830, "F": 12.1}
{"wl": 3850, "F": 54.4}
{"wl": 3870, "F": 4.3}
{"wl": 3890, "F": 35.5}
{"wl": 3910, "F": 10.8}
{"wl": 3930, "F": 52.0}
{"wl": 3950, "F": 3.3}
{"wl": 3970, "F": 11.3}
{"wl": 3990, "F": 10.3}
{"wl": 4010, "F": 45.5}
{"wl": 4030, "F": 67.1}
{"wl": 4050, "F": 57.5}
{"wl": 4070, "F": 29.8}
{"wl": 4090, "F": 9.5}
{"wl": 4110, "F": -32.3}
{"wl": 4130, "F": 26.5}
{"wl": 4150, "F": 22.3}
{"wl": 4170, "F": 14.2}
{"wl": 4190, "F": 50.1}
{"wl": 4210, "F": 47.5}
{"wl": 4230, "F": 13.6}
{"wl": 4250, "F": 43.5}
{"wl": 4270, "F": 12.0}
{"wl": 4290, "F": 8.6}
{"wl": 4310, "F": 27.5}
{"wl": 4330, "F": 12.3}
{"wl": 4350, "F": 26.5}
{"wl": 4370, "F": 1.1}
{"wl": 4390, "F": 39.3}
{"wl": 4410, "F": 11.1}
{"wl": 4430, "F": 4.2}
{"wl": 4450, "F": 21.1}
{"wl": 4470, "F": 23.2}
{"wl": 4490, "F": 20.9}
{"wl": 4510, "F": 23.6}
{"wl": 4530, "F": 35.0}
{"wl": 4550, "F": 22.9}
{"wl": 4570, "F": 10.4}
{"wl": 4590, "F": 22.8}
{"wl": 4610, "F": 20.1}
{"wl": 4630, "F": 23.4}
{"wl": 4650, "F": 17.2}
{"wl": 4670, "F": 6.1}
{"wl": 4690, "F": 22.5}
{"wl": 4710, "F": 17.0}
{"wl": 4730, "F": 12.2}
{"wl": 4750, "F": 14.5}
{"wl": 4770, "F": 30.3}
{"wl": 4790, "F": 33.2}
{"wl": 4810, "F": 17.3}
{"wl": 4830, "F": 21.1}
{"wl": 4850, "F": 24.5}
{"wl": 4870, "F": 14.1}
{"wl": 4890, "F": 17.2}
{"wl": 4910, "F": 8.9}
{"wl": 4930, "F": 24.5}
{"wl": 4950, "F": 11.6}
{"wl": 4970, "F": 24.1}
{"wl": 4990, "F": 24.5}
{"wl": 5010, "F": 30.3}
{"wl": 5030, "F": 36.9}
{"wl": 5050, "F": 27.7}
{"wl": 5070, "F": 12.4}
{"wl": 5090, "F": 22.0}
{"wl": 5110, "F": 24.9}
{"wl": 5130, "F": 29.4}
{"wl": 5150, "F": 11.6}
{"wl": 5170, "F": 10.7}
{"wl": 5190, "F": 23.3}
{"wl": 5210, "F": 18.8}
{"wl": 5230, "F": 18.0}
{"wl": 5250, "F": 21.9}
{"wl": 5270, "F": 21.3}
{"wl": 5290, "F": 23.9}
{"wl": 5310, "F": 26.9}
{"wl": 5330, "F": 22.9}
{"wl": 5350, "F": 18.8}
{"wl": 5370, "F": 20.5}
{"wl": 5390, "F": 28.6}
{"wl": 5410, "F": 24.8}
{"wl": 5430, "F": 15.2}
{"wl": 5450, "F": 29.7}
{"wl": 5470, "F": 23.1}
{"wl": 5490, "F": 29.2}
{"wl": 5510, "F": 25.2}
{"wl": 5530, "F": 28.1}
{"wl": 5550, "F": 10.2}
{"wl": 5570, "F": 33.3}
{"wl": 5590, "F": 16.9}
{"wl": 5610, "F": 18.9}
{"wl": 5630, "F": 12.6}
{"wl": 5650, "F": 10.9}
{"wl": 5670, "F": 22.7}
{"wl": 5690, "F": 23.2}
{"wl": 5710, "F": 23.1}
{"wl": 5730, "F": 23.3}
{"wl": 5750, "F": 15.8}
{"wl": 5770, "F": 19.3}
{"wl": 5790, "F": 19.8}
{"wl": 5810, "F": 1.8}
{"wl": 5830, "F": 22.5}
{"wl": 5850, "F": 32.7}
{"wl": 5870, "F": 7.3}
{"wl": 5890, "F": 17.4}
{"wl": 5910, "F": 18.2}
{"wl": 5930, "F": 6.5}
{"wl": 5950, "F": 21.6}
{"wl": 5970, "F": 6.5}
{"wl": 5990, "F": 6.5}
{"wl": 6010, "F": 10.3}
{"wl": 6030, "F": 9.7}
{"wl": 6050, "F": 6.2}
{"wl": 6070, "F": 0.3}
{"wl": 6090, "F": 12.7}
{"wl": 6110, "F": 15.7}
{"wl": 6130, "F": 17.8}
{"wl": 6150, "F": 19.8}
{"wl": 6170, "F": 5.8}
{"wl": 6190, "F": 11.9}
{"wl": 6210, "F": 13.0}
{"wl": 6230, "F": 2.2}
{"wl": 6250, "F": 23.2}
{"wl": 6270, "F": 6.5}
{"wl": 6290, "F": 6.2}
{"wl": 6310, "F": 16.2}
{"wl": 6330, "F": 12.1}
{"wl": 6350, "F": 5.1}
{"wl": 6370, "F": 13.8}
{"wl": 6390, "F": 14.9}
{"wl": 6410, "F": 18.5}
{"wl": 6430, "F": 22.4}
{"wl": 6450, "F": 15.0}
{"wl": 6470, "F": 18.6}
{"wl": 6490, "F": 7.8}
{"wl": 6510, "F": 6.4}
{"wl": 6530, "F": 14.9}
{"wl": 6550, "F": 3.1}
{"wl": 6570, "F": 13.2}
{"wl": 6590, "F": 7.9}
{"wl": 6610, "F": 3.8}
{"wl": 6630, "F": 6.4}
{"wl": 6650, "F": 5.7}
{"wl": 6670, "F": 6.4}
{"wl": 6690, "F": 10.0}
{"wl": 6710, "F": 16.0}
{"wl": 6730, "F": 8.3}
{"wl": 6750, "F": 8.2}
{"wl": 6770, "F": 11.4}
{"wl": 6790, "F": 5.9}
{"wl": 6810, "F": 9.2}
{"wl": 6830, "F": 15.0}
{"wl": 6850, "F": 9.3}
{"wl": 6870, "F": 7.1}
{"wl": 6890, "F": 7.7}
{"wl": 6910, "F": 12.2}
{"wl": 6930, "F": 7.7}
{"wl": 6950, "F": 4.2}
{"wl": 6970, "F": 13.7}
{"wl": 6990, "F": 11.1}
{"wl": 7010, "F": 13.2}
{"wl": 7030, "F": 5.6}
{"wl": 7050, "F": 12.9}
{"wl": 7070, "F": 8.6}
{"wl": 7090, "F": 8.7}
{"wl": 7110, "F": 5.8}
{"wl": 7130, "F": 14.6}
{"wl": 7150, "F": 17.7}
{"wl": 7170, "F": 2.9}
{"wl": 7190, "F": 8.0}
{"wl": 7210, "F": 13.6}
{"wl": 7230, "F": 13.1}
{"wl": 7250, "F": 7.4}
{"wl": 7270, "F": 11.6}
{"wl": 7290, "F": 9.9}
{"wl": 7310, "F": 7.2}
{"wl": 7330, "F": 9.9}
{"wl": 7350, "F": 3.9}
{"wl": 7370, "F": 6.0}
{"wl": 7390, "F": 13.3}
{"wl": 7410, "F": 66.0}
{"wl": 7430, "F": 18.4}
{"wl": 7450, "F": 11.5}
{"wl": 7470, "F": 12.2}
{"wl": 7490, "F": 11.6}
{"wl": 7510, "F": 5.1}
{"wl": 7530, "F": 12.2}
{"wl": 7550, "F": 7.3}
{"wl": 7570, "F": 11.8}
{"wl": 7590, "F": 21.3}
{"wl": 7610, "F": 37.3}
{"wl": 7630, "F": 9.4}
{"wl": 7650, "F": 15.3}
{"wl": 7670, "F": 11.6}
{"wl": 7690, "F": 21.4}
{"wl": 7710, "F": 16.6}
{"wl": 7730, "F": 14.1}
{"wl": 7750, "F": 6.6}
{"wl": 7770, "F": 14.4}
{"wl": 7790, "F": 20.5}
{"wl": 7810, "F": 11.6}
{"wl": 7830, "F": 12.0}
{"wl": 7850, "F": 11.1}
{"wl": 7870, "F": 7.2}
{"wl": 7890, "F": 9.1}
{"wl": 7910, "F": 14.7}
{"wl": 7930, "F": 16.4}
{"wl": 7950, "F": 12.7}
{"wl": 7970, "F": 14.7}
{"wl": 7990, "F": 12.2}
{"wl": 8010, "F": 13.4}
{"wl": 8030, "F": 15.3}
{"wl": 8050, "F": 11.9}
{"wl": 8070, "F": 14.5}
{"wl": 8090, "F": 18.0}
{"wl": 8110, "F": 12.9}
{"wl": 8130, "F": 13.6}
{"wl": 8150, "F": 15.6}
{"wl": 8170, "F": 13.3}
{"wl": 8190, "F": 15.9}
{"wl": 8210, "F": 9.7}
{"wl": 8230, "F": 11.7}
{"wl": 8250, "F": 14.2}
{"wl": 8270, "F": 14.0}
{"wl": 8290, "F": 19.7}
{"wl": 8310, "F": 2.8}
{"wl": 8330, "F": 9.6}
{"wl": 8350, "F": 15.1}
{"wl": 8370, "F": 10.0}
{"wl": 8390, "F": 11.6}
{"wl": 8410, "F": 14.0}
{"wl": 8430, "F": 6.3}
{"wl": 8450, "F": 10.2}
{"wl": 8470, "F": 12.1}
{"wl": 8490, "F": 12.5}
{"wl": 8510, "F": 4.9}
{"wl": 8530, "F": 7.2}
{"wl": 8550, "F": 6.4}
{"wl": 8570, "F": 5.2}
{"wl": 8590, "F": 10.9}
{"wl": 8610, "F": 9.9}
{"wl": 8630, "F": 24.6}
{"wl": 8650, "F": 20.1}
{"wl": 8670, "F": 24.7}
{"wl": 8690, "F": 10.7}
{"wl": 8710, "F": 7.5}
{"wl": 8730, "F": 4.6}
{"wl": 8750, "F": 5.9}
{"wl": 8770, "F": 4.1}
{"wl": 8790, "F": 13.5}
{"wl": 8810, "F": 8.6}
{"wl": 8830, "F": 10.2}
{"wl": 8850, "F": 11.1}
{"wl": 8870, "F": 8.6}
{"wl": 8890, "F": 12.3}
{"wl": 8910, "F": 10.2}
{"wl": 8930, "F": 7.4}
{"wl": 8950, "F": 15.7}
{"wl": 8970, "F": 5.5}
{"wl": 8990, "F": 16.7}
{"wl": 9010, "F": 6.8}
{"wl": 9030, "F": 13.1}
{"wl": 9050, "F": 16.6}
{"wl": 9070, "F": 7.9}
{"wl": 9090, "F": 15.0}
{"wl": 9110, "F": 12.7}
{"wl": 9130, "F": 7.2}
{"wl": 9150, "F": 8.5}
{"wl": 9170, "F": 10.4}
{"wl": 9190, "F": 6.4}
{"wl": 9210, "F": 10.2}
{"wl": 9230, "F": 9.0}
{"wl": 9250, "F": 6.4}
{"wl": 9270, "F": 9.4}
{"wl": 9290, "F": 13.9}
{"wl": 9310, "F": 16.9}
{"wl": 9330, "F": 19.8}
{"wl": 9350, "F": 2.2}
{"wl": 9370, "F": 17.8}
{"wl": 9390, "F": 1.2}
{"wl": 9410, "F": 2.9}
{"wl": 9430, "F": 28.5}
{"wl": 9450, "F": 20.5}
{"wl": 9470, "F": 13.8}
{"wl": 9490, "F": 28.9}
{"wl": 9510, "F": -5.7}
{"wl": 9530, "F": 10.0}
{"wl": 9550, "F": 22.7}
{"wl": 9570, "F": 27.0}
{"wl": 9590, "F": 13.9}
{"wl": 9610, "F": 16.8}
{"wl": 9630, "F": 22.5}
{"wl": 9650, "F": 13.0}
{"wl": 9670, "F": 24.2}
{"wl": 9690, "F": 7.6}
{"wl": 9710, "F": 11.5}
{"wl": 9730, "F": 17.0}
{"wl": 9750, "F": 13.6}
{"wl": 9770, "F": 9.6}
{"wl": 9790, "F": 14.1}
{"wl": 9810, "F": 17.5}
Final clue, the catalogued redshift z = 0.99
